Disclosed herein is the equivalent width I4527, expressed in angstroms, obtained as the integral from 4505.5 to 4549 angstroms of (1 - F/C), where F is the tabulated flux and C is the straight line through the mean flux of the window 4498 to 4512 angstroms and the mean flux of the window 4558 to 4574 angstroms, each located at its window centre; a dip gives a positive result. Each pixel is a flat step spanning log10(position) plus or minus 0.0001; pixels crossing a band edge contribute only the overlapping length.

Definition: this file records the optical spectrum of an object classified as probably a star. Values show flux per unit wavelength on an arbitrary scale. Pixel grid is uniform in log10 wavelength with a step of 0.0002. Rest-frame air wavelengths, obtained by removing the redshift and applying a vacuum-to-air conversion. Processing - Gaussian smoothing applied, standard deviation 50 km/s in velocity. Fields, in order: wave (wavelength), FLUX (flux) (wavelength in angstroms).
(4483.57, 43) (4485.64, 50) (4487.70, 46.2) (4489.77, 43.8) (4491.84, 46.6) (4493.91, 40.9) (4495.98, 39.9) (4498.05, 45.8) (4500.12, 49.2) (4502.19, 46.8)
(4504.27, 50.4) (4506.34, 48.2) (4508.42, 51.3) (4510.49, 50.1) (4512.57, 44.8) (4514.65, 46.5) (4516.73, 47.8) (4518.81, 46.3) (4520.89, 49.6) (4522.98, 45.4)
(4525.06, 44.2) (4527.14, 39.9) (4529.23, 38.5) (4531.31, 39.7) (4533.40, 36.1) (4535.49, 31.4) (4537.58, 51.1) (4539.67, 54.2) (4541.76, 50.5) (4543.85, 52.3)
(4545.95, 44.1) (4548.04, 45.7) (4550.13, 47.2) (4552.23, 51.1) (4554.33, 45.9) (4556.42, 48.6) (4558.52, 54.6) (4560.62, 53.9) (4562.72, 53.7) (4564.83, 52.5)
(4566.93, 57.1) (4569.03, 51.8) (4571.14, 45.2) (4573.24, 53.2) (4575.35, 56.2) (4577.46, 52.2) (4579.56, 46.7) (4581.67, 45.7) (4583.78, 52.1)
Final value 4.05 angstroms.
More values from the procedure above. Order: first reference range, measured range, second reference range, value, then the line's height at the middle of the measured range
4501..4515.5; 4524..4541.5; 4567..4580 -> 2.57 angstroms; 49.6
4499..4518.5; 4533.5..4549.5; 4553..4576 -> 1.29 angstroms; 50.4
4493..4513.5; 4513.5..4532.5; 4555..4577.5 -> 1.73 angstroms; 48.6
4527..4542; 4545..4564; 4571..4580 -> -1.03 angstroms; 46.9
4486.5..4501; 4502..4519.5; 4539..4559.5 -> -0.78 angstroms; 46.1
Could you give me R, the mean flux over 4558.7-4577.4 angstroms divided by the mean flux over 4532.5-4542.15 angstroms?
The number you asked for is 1.2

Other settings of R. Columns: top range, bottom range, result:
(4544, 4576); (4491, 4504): 1.12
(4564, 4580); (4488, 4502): 1.17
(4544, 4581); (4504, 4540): 1.12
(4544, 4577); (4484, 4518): 1.09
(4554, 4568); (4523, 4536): 1.35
